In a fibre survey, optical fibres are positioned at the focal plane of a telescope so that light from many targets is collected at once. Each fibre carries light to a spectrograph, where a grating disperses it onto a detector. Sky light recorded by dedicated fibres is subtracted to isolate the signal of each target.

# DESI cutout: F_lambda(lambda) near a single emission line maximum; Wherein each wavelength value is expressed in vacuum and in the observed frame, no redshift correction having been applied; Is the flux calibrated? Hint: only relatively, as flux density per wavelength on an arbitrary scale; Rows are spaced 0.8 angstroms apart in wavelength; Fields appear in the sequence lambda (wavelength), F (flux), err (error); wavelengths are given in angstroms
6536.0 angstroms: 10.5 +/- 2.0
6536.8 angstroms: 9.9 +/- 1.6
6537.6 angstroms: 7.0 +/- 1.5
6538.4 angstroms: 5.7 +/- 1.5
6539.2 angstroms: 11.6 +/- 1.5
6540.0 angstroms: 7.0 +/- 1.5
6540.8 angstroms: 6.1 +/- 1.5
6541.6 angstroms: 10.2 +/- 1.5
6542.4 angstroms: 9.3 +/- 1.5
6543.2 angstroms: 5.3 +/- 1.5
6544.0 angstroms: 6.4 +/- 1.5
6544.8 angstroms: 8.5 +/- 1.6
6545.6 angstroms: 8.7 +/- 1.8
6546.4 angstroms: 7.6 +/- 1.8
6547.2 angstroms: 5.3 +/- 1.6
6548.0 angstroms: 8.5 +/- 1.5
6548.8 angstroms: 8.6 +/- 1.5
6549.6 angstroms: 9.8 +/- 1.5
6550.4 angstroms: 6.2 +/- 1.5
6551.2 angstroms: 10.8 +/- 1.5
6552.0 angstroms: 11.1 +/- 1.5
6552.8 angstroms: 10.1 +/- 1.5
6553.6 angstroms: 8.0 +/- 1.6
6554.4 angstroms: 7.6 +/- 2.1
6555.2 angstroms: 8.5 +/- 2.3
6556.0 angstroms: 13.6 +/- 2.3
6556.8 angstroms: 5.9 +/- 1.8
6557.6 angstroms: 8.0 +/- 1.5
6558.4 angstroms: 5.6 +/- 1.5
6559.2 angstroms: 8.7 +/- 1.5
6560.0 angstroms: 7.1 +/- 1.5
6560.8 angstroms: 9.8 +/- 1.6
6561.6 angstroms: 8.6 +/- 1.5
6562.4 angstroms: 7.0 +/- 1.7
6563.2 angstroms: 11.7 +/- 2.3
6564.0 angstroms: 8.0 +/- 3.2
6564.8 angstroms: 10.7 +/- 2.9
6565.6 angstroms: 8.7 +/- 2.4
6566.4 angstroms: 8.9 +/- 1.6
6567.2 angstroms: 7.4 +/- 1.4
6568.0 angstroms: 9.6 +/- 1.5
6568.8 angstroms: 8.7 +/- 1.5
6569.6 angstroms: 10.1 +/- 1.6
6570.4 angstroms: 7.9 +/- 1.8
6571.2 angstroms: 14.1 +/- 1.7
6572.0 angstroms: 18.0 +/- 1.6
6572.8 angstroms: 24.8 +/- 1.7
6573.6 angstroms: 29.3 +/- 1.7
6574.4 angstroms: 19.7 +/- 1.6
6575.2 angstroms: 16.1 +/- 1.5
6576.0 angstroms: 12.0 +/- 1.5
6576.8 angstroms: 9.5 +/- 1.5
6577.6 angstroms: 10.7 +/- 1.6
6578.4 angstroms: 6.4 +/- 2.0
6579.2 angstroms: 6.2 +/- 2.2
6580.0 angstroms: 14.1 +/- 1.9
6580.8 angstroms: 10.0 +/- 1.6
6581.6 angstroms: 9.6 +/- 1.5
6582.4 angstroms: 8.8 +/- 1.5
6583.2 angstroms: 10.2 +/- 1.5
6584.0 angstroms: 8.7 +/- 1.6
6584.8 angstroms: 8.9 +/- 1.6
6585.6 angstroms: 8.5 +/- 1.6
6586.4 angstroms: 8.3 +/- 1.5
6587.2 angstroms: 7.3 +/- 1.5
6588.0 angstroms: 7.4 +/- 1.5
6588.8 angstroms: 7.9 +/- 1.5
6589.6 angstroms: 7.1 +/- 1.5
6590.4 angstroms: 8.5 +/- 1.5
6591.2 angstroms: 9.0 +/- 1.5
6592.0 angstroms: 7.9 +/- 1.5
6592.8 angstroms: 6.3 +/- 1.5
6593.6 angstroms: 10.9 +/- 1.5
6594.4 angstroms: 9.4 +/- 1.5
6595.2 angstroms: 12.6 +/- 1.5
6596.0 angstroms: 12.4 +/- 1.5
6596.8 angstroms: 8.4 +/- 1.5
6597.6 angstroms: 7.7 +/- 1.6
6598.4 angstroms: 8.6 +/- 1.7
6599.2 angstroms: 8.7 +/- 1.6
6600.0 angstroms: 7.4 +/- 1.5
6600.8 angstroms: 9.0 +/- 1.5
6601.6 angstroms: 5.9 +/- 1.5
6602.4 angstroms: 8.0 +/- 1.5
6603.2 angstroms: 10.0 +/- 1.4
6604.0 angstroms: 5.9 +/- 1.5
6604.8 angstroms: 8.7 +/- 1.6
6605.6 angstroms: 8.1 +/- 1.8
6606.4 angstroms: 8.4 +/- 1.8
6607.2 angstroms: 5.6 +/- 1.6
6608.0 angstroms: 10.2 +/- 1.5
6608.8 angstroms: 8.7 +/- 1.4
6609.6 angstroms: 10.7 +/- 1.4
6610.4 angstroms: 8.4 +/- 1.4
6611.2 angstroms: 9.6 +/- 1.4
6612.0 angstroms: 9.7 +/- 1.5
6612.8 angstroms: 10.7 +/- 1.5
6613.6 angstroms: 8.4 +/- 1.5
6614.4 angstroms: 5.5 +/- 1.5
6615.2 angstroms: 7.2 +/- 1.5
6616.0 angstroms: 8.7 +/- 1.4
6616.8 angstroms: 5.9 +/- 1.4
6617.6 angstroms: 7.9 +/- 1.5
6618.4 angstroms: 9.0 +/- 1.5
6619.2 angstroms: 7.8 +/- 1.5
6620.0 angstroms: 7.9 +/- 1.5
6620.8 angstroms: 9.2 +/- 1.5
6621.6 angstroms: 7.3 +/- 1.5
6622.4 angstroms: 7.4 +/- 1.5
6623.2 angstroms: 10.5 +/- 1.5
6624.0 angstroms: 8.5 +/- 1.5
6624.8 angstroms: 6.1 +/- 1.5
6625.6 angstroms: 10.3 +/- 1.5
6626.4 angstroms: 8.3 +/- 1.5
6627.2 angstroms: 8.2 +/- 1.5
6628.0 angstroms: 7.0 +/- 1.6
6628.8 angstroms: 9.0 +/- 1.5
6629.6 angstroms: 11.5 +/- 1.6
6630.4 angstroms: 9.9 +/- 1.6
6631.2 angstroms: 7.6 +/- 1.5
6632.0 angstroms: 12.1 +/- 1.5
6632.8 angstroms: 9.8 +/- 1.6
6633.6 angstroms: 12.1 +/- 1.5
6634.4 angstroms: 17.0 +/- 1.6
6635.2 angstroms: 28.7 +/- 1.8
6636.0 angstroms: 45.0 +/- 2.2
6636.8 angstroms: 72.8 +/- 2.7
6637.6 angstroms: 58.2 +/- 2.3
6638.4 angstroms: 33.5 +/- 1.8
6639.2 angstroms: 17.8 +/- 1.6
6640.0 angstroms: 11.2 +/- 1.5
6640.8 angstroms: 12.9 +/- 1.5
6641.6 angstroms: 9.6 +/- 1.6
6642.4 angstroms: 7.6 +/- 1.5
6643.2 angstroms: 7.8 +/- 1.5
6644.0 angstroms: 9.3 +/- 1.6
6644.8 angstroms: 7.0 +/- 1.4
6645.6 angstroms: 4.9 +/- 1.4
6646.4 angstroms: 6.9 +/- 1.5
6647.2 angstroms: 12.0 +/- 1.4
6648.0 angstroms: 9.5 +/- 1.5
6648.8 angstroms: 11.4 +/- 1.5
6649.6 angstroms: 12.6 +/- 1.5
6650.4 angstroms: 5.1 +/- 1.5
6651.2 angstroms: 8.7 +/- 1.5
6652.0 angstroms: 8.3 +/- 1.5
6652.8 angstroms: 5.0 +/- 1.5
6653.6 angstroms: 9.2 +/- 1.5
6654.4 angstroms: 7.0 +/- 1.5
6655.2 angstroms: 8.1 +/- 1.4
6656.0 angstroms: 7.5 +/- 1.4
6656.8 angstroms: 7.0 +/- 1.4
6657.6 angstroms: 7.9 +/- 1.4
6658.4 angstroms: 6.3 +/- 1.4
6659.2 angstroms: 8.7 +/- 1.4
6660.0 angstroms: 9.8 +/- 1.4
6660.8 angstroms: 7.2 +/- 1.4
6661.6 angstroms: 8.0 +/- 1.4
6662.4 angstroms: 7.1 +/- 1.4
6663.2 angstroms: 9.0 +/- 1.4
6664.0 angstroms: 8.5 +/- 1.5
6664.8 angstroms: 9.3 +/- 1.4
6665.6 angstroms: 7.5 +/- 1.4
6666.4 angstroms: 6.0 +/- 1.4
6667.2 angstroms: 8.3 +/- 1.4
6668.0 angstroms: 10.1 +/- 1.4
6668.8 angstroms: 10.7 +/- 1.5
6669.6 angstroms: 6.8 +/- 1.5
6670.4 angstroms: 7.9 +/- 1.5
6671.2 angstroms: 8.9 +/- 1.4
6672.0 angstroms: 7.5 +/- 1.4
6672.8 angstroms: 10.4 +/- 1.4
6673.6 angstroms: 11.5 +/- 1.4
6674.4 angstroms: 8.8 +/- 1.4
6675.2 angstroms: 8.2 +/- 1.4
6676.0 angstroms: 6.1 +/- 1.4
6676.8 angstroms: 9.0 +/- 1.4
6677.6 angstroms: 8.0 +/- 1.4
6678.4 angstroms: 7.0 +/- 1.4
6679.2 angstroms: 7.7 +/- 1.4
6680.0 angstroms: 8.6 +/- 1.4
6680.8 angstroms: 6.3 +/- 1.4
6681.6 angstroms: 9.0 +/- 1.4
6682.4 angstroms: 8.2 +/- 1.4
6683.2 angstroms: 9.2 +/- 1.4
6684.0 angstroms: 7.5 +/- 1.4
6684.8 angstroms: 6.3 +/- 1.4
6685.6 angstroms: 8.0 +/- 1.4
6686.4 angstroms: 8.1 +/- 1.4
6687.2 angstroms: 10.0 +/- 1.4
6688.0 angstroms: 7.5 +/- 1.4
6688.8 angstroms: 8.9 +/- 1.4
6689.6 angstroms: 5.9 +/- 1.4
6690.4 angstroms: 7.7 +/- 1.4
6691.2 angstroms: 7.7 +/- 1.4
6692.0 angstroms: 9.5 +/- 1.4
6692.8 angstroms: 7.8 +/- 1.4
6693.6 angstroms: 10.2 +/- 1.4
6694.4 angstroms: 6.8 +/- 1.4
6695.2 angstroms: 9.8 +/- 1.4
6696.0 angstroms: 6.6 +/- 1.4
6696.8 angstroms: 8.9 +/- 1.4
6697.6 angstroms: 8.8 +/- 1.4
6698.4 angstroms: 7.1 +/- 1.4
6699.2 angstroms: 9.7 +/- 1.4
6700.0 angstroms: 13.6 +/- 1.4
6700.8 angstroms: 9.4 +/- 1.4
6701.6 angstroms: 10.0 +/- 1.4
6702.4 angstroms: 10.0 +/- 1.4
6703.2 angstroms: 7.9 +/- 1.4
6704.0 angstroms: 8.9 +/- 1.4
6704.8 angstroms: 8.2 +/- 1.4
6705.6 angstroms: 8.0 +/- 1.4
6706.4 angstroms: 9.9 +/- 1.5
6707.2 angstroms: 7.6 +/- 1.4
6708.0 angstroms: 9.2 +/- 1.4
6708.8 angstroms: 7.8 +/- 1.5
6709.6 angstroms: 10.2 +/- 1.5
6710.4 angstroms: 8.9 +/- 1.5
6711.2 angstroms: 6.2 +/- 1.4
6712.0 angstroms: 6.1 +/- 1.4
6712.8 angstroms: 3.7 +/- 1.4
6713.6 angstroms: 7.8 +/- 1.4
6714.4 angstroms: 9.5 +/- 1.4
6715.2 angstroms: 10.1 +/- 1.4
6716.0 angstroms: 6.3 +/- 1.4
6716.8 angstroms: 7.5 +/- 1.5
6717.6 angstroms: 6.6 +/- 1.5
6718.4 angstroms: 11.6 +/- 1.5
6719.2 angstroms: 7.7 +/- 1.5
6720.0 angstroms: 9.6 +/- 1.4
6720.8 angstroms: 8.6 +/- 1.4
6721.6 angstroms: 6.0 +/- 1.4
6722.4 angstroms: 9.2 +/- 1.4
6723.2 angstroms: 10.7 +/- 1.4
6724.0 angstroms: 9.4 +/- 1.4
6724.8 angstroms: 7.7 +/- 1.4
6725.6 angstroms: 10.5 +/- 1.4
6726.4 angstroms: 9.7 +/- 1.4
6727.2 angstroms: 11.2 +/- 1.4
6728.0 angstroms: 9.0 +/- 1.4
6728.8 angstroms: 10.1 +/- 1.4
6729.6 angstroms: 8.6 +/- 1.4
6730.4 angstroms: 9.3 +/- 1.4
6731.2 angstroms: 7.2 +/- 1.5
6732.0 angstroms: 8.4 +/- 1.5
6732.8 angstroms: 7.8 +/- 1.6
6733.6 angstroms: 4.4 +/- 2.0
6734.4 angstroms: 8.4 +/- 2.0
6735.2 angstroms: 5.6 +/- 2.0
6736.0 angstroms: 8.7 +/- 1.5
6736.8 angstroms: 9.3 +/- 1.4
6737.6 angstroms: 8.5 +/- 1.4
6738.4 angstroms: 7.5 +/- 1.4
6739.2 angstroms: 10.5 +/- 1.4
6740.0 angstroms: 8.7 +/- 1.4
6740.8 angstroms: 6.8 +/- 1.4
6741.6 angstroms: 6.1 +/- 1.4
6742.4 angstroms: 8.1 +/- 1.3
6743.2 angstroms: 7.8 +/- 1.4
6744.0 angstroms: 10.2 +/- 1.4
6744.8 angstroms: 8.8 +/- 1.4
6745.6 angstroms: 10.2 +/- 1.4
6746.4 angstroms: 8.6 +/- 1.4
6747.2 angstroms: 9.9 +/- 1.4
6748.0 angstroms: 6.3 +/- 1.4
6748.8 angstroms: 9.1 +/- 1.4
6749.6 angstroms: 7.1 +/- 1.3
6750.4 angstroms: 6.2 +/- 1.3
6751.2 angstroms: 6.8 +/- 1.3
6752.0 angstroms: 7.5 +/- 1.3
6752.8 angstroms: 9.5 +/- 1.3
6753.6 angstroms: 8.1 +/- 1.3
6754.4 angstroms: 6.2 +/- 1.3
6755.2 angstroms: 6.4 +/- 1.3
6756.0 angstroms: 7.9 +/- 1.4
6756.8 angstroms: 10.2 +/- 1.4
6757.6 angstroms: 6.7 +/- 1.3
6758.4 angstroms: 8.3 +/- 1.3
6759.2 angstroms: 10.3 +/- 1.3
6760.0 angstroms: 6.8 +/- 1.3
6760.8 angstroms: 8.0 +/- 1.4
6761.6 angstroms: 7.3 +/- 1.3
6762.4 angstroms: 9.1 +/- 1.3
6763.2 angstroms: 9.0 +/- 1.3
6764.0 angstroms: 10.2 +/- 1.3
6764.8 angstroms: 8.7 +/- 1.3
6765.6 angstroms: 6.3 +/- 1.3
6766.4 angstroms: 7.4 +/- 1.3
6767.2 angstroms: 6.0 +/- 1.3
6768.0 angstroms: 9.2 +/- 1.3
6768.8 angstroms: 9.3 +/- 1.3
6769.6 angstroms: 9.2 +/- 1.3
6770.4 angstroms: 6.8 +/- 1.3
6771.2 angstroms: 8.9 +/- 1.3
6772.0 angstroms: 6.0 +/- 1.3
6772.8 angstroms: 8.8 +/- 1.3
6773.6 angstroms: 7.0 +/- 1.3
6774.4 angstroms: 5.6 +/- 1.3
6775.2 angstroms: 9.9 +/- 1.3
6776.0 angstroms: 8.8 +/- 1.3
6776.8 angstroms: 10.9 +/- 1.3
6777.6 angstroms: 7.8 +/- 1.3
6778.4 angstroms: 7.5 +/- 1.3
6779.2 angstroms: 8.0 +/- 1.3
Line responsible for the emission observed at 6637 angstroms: [O III]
